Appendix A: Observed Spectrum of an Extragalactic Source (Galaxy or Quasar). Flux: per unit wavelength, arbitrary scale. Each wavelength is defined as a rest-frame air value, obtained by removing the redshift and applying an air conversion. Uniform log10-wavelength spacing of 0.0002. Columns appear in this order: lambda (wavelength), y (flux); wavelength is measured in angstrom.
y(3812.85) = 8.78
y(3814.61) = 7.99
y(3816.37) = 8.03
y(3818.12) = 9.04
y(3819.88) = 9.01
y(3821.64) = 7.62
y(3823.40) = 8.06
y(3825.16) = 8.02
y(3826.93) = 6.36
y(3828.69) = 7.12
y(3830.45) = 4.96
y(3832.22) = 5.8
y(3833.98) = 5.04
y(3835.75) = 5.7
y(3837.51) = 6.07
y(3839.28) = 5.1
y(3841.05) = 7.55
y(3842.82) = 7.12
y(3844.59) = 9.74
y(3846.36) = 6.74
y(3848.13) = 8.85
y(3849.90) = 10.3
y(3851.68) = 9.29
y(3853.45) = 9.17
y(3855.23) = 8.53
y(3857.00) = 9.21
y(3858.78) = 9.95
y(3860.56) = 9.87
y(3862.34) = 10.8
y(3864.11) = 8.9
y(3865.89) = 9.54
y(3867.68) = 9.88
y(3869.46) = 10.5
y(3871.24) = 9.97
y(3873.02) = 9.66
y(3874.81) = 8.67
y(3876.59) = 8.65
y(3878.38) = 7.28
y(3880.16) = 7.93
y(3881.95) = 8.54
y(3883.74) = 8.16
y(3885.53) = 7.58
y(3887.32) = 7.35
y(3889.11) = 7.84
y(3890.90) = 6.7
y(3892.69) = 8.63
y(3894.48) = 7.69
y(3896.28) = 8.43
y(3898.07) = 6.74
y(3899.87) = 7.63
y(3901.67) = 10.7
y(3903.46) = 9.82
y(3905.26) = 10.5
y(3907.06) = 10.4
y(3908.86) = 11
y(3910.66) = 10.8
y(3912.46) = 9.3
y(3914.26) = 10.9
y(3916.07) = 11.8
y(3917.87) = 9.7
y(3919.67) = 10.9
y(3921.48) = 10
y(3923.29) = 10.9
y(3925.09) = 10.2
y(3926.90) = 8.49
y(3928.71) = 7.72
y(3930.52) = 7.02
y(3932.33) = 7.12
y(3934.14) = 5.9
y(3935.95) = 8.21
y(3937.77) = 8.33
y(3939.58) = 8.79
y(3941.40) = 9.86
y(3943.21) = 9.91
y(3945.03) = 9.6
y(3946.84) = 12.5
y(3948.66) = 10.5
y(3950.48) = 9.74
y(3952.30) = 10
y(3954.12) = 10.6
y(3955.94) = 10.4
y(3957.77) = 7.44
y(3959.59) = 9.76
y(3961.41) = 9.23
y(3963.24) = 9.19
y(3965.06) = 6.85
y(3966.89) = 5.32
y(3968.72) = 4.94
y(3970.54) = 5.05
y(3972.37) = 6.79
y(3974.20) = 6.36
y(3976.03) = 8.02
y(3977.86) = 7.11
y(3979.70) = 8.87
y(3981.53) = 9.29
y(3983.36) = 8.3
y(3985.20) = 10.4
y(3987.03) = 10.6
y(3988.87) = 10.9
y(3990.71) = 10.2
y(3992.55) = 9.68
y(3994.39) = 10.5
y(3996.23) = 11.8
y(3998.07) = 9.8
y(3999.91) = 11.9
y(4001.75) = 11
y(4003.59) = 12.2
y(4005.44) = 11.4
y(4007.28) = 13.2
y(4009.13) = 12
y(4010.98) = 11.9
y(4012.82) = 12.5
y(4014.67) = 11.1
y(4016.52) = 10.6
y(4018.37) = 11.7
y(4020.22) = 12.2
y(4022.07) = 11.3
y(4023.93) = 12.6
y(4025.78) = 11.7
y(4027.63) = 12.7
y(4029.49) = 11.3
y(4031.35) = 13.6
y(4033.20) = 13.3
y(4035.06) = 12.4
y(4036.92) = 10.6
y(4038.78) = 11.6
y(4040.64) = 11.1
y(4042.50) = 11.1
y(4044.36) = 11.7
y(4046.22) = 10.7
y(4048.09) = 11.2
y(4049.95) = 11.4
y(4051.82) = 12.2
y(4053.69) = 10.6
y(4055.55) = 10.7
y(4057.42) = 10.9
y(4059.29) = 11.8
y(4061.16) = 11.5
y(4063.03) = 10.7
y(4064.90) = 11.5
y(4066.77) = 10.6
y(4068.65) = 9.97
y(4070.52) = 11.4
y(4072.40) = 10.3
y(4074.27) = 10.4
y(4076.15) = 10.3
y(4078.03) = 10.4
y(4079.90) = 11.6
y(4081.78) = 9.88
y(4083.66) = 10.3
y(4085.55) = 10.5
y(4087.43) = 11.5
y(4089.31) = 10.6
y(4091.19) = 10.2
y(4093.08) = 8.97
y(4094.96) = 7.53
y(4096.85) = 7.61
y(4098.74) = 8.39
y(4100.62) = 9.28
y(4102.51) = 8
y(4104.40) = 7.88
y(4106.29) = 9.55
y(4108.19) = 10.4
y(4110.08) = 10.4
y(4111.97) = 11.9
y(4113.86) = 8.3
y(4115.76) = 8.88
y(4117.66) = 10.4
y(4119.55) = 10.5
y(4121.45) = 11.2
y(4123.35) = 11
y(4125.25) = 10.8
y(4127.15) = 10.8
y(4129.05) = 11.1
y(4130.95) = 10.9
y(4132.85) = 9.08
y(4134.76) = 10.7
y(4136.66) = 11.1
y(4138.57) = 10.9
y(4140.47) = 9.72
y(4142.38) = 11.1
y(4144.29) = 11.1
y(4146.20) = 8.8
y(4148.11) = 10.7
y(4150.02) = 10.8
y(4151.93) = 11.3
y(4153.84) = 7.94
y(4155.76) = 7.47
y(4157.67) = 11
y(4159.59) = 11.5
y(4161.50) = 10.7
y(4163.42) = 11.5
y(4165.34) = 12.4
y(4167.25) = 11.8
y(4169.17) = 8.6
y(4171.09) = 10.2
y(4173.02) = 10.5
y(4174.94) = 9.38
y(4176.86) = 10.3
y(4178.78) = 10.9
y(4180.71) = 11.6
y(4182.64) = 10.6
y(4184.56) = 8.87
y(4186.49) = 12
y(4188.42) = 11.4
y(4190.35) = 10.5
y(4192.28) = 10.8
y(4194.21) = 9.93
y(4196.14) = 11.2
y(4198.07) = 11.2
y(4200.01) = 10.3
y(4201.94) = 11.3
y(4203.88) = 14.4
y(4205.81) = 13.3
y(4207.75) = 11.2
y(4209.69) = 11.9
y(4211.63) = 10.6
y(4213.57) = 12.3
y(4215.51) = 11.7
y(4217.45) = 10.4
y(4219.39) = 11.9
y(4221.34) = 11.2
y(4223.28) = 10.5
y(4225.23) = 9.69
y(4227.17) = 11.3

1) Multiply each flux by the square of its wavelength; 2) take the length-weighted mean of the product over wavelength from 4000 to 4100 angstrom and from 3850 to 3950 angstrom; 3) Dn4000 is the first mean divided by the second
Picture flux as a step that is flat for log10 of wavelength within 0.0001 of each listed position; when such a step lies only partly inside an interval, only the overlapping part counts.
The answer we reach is 1.3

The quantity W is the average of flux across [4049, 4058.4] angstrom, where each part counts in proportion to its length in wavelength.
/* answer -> 11.2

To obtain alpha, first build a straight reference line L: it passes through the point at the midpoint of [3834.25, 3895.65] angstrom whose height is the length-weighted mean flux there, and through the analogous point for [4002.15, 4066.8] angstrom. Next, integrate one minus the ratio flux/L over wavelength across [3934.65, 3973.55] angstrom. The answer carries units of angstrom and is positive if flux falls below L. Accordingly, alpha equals 5.5 angstrom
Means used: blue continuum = 8.42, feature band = 8.67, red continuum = 11.7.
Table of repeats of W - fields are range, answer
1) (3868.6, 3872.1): 10.2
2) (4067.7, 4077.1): 10.5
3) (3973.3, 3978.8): 7.16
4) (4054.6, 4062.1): 11.2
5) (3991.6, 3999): 10.4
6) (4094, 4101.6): 8.21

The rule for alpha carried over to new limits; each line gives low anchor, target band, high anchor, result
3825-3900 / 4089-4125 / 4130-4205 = 2.1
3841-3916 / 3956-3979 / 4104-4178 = 5.2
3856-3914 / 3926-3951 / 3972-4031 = 2.5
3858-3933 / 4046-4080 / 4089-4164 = -4.1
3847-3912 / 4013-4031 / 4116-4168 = -3.5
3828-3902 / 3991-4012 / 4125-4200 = -4.8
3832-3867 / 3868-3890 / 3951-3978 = -1.1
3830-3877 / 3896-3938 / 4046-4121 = -1.9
